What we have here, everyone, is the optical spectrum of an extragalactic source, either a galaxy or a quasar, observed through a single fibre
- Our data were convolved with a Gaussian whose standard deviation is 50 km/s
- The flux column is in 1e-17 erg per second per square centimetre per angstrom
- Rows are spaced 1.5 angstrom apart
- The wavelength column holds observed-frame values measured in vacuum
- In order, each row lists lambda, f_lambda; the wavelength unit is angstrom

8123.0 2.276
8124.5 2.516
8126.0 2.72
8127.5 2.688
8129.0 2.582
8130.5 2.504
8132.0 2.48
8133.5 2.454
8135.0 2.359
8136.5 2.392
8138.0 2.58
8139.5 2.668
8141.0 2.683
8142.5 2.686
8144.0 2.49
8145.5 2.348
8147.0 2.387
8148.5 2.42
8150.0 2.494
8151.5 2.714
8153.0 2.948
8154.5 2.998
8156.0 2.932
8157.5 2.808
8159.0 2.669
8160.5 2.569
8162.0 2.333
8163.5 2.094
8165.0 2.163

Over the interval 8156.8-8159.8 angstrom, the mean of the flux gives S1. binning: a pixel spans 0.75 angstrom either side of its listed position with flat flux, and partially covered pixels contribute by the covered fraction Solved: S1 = 2.73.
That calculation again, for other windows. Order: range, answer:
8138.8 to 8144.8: 2.63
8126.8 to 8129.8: 2.63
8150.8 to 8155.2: 2.89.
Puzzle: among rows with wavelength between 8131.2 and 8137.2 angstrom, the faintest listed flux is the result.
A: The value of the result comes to 2.359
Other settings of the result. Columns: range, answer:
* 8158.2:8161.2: 2.569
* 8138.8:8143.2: 2.668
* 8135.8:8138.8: 2.392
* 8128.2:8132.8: 2.48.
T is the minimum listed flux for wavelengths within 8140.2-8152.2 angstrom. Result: 2.348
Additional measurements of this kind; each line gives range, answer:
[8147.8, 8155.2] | 2.42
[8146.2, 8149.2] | 2.387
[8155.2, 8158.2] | 2.808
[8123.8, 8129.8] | 2.516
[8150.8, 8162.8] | 2.333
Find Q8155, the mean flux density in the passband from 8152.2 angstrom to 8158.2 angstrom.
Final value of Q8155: 2.92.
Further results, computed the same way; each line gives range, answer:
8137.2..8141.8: 2.64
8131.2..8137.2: 2.42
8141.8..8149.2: 2.47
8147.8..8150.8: 2.46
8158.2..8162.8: 2.52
